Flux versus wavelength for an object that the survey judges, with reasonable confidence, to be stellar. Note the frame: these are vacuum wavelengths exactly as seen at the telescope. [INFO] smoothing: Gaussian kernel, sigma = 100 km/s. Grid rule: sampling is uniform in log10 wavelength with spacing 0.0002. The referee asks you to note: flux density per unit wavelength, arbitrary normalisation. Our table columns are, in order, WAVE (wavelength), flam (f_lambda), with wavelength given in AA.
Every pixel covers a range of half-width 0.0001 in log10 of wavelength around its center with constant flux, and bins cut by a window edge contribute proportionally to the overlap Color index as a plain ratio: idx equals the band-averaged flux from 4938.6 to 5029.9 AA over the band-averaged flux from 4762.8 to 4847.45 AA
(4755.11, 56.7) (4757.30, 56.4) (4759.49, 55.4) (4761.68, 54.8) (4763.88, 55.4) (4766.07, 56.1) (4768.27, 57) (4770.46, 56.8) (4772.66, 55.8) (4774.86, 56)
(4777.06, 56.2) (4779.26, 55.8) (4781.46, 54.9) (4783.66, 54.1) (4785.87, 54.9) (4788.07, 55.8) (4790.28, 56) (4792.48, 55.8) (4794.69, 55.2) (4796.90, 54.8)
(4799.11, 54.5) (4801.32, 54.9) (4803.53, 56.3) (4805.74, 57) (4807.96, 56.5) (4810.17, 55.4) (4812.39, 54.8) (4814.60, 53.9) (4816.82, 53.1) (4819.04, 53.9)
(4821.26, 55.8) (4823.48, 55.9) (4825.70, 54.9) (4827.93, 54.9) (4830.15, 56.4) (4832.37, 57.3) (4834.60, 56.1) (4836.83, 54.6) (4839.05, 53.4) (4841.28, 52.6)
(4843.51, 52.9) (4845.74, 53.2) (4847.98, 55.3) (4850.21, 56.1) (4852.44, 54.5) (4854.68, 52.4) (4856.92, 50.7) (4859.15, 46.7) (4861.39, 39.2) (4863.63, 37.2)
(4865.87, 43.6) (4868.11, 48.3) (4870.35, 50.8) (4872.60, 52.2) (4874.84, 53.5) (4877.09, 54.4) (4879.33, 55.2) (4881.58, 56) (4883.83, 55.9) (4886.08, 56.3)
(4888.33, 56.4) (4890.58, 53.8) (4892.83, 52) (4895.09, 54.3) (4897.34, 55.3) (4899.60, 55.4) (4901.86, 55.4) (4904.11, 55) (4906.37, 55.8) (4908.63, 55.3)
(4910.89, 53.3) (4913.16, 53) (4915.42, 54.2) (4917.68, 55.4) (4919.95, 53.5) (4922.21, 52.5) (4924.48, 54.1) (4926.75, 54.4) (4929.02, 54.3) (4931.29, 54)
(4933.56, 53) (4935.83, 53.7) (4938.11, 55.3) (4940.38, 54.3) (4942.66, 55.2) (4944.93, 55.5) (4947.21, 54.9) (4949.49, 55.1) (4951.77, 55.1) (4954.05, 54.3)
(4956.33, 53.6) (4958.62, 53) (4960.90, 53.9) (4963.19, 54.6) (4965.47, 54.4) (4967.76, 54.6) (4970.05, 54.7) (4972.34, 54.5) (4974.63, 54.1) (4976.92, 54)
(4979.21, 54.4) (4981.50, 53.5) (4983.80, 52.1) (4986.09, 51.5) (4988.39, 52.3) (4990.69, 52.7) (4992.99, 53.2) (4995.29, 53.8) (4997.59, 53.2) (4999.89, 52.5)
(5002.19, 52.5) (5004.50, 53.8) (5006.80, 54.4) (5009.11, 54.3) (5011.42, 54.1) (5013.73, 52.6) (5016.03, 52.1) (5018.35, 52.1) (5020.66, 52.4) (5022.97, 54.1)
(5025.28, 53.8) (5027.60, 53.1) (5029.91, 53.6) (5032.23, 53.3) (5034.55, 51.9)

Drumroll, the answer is 1.0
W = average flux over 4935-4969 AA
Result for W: 54.5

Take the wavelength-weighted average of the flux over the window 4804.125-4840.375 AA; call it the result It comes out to 55.2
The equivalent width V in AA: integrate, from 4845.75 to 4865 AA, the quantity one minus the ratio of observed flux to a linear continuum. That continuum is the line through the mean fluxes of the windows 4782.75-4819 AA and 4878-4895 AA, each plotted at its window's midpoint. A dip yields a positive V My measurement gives 2.1 AA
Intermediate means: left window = 55.2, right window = 55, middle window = 49.2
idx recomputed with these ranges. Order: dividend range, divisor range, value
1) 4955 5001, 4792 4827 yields 0.97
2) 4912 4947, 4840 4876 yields 1.08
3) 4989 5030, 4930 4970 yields 0.98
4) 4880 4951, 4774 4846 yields 0.99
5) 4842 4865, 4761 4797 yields 0.89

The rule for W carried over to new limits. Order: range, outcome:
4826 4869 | 51.4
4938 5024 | 53.7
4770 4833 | 55.4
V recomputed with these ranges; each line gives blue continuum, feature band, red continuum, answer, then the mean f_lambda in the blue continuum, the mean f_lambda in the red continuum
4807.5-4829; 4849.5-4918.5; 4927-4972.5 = 2.71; 54.9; 54.4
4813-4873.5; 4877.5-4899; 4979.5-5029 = -1.09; 52.1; 53.1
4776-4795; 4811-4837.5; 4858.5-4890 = -0.93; 55.4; 50.5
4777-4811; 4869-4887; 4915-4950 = 0.20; 55.5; 54.3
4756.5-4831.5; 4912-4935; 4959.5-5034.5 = 0.14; 55.5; 53.4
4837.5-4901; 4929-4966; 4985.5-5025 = -1.20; 52.1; 53.1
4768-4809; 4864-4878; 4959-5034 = 1.30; 55.7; 53.4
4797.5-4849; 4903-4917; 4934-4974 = 0.04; 54.9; 54.5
